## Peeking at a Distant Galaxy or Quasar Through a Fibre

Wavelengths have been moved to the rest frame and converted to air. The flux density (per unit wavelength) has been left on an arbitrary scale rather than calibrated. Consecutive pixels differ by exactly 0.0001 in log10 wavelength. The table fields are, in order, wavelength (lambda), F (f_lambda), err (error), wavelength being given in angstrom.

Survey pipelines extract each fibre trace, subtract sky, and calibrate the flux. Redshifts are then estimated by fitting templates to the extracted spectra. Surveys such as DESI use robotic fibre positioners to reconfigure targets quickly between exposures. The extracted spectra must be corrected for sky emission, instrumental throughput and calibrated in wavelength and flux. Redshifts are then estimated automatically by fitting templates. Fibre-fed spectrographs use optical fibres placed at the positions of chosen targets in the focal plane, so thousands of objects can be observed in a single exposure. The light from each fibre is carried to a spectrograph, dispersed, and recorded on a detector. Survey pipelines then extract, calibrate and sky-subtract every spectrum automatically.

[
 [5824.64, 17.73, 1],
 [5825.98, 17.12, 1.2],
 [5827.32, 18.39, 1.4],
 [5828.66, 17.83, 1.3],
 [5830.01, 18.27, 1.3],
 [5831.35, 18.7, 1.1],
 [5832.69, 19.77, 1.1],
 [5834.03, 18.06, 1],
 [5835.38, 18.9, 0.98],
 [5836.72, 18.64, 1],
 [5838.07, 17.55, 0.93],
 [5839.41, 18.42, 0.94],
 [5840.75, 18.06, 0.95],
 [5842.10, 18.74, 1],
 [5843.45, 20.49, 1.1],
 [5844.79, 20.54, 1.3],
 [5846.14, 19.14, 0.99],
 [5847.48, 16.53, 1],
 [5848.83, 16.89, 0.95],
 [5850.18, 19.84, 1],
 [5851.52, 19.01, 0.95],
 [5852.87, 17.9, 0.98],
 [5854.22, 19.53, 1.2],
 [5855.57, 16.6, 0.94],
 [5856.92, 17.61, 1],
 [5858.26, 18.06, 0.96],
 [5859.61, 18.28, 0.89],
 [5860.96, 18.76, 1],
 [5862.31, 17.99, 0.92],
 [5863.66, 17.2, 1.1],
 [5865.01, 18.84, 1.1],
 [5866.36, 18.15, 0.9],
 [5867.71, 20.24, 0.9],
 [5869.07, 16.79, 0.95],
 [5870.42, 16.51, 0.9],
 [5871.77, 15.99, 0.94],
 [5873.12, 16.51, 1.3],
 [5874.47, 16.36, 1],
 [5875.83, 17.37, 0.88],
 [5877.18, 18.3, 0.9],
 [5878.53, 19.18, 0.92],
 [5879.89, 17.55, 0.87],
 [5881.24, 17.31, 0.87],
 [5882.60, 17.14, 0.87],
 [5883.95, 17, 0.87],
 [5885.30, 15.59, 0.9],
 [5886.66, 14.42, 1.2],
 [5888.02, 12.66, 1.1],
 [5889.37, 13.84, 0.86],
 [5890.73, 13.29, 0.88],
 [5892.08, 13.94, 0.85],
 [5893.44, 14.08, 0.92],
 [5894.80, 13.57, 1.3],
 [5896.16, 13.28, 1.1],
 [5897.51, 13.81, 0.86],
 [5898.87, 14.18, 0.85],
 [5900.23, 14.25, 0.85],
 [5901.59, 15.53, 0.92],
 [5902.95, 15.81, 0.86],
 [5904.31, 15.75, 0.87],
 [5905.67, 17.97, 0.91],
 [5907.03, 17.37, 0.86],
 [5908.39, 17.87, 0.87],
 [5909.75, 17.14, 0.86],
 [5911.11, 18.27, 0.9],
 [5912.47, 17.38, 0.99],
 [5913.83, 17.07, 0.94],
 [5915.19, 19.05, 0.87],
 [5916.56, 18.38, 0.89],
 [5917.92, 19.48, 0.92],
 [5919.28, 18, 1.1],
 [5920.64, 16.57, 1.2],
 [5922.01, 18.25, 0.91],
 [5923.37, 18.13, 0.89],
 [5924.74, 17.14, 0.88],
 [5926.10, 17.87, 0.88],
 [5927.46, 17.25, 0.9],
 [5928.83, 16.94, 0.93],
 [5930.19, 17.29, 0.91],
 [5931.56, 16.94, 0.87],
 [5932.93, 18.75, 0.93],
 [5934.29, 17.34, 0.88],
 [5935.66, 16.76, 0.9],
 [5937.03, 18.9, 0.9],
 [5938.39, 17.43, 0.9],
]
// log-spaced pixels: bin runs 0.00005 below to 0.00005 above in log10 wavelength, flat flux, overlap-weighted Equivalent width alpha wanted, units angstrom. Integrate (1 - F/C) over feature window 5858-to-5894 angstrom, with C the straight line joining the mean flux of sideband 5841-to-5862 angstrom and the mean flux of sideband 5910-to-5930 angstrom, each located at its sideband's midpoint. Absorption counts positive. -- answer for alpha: 3.1 angstrom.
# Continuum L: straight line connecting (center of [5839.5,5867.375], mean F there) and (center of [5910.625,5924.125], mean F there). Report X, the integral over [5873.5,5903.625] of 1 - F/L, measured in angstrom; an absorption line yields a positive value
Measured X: 4.7 angstrom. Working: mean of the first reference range 18.4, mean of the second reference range 18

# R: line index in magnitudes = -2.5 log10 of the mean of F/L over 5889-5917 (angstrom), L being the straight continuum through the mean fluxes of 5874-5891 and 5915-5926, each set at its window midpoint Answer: 0.10 mag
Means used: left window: 16.2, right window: 18.1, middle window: 15.8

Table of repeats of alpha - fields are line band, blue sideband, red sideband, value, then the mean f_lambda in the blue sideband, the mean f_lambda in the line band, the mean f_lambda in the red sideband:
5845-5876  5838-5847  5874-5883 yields 0.79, 19.1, 17.9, 17.6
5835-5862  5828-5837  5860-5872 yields -0.30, 18.6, 18.5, 17.9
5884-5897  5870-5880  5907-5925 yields 2.58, 17.2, 14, 17.9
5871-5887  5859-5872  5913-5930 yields 0.86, 17.9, 16.9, 17.8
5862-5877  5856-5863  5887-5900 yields -0.60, 18.1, 17.5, 13.7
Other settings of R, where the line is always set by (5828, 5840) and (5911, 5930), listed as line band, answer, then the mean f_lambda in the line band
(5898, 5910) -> 0.12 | 16.1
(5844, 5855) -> -0.02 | 18.7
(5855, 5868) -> 0.01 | 18.1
